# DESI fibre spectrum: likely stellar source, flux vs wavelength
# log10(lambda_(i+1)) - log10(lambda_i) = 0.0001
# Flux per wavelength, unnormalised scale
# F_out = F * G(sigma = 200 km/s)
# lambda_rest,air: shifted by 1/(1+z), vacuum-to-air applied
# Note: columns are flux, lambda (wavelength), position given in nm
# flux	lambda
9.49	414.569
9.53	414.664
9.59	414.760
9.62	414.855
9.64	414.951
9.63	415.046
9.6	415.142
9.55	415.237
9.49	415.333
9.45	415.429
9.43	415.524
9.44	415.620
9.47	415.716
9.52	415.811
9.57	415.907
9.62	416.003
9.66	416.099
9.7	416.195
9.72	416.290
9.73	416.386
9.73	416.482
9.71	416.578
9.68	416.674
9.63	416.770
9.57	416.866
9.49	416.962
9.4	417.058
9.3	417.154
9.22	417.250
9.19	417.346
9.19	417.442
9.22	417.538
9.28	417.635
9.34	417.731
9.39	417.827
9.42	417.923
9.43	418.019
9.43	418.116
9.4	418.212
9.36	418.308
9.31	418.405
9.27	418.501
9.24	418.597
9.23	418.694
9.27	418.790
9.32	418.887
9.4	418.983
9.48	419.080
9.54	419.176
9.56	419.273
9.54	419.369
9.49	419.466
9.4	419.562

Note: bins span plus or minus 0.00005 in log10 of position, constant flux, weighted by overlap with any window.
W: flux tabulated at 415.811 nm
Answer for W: 9.52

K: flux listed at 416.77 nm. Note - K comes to 9.63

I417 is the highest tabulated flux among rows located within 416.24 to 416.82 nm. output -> 9.73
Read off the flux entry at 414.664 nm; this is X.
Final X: 9.53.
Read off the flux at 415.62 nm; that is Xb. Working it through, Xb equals 9.44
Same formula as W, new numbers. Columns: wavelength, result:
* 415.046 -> 9.63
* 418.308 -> 9.36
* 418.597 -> 9.24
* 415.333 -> 9.49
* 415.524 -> 9.43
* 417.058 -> 9.4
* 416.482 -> 9.73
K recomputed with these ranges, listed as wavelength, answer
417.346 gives 9.19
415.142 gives 9.6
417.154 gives 9.3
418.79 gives 9.27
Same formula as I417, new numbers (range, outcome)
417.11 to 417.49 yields 9.3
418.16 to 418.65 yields 9.4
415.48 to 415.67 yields 9.44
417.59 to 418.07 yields 9.43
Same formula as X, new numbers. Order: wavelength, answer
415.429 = 9.45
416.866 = 9.57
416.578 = 9.71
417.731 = 9.34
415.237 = 9.55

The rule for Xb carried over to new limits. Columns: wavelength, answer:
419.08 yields 9.48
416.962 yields 9.49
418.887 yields 9.32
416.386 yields 9.73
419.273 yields 9.56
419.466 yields 9.49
